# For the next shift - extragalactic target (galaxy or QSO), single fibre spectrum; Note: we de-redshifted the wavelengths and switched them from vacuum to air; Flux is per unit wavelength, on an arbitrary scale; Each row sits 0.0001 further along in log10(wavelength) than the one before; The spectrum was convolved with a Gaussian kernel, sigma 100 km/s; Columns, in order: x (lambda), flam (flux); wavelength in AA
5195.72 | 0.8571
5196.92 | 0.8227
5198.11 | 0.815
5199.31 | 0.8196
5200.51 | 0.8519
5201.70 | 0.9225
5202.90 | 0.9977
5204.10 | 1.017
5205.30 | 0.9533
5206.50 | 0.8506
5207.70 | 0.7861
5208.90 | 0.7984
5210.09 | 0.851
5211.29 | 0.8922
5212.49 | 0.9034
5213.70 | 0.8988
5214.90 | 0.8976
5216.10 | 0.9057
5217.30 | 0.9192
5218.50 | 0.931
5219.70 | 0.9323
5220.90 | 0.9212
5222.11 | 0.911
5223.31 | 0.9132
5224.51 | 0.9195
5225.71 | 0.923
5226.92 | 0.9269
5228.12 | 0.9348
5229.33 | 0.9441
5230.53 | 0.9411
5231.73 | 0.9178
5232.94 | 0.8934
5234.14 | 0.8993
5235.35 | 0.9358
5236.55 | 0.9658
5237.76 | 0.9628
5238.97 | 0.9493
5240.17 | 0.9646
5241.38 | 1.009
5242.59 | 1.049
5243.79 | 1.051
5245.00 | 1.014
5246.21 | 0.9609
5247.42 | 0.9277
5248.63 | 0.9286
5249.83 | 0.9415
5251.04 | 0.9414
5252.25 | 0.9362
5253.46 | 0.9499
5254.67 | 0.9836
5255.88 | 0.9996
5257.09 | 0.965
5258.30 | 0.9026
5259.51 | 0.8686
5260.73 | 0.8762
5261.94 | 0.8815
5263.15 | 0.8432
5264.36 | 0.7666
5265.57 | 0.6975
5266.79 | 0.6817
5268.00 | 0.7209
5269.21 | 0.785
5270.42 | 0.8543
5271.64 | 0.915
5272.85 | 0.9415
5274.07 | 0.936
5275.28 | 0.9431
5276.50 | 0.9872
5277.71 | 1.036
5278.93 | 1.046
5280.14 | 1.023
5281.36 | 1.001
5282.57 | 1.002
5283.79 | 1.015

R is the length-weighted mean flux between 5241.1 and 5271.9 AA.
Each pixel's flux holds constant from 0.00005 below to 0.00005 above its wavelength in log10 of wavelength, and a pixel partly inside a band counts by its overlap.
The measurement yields 0.9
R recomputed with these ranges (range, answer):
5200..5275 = 0.911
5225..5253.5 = 0.953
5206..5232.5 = 0.901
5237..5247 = 0.993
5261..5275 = 0.825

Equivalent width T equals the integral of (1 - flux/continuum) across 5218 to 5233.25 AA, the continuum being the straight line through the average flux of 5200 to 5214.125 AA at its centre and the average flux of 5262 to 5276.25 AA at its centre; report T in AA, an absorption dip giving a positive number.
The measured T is -0.9 AA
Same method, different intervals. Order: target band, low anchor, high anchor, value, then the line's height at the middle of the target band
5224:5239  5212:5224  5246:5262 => -0.2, 0.921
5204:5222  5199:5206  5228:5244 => 0.9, 0.939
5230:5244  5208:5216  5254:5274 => -1.5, 0.865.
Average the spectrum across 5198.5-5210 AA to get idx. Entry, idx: 0.886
